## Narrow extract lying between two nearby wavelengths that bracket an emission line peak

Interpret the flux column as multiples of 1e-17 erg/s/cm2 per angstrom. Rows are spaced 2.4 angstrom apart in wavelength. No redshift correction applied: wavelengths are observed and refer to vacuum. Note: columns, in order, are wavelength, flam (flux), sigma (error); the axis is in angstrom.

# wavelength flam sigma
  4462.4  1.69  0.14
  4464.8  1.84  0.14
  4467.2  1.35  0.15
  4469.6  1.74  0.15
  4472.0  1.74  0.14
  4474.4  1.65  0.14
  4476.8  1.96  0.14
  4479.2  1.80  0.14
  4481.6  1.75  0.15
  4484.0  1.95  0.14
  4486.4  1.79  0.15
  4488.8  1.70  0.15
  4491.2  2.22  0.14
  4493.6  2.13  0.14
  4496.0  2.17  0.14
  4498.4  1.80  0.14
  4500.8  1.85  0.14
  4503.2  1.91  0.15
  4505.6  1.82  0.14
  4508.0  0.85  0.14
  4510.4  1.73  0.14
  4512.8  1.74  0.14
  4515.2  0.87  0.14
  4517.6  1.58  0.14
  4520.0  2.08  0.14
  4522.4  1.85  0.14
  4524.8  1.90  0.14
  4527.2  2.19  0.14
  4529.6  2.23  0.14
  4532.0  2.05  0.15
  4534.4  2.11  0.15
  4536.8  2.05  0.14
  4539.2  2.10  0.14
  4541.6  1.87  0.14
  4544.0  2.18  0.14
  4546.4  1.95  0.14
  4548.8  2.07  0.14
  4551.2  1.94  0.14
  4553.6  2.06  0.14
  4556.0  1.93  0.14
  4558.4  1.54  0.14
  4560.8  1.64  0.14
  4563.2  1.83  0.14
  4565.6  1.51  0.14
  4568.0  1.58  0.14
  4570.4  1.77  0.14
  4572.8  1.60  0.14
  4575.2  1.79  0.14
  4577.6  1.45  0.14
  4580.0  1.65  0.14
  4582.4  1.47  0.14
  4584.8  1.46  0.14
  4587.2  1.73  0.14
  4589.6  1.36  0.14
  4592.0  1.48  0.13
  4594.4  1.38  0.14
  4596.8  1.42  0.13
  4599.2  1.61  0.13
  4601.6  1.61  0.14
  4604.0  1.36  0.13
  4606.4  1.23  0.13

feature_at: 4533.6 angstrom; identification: C IV 1549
